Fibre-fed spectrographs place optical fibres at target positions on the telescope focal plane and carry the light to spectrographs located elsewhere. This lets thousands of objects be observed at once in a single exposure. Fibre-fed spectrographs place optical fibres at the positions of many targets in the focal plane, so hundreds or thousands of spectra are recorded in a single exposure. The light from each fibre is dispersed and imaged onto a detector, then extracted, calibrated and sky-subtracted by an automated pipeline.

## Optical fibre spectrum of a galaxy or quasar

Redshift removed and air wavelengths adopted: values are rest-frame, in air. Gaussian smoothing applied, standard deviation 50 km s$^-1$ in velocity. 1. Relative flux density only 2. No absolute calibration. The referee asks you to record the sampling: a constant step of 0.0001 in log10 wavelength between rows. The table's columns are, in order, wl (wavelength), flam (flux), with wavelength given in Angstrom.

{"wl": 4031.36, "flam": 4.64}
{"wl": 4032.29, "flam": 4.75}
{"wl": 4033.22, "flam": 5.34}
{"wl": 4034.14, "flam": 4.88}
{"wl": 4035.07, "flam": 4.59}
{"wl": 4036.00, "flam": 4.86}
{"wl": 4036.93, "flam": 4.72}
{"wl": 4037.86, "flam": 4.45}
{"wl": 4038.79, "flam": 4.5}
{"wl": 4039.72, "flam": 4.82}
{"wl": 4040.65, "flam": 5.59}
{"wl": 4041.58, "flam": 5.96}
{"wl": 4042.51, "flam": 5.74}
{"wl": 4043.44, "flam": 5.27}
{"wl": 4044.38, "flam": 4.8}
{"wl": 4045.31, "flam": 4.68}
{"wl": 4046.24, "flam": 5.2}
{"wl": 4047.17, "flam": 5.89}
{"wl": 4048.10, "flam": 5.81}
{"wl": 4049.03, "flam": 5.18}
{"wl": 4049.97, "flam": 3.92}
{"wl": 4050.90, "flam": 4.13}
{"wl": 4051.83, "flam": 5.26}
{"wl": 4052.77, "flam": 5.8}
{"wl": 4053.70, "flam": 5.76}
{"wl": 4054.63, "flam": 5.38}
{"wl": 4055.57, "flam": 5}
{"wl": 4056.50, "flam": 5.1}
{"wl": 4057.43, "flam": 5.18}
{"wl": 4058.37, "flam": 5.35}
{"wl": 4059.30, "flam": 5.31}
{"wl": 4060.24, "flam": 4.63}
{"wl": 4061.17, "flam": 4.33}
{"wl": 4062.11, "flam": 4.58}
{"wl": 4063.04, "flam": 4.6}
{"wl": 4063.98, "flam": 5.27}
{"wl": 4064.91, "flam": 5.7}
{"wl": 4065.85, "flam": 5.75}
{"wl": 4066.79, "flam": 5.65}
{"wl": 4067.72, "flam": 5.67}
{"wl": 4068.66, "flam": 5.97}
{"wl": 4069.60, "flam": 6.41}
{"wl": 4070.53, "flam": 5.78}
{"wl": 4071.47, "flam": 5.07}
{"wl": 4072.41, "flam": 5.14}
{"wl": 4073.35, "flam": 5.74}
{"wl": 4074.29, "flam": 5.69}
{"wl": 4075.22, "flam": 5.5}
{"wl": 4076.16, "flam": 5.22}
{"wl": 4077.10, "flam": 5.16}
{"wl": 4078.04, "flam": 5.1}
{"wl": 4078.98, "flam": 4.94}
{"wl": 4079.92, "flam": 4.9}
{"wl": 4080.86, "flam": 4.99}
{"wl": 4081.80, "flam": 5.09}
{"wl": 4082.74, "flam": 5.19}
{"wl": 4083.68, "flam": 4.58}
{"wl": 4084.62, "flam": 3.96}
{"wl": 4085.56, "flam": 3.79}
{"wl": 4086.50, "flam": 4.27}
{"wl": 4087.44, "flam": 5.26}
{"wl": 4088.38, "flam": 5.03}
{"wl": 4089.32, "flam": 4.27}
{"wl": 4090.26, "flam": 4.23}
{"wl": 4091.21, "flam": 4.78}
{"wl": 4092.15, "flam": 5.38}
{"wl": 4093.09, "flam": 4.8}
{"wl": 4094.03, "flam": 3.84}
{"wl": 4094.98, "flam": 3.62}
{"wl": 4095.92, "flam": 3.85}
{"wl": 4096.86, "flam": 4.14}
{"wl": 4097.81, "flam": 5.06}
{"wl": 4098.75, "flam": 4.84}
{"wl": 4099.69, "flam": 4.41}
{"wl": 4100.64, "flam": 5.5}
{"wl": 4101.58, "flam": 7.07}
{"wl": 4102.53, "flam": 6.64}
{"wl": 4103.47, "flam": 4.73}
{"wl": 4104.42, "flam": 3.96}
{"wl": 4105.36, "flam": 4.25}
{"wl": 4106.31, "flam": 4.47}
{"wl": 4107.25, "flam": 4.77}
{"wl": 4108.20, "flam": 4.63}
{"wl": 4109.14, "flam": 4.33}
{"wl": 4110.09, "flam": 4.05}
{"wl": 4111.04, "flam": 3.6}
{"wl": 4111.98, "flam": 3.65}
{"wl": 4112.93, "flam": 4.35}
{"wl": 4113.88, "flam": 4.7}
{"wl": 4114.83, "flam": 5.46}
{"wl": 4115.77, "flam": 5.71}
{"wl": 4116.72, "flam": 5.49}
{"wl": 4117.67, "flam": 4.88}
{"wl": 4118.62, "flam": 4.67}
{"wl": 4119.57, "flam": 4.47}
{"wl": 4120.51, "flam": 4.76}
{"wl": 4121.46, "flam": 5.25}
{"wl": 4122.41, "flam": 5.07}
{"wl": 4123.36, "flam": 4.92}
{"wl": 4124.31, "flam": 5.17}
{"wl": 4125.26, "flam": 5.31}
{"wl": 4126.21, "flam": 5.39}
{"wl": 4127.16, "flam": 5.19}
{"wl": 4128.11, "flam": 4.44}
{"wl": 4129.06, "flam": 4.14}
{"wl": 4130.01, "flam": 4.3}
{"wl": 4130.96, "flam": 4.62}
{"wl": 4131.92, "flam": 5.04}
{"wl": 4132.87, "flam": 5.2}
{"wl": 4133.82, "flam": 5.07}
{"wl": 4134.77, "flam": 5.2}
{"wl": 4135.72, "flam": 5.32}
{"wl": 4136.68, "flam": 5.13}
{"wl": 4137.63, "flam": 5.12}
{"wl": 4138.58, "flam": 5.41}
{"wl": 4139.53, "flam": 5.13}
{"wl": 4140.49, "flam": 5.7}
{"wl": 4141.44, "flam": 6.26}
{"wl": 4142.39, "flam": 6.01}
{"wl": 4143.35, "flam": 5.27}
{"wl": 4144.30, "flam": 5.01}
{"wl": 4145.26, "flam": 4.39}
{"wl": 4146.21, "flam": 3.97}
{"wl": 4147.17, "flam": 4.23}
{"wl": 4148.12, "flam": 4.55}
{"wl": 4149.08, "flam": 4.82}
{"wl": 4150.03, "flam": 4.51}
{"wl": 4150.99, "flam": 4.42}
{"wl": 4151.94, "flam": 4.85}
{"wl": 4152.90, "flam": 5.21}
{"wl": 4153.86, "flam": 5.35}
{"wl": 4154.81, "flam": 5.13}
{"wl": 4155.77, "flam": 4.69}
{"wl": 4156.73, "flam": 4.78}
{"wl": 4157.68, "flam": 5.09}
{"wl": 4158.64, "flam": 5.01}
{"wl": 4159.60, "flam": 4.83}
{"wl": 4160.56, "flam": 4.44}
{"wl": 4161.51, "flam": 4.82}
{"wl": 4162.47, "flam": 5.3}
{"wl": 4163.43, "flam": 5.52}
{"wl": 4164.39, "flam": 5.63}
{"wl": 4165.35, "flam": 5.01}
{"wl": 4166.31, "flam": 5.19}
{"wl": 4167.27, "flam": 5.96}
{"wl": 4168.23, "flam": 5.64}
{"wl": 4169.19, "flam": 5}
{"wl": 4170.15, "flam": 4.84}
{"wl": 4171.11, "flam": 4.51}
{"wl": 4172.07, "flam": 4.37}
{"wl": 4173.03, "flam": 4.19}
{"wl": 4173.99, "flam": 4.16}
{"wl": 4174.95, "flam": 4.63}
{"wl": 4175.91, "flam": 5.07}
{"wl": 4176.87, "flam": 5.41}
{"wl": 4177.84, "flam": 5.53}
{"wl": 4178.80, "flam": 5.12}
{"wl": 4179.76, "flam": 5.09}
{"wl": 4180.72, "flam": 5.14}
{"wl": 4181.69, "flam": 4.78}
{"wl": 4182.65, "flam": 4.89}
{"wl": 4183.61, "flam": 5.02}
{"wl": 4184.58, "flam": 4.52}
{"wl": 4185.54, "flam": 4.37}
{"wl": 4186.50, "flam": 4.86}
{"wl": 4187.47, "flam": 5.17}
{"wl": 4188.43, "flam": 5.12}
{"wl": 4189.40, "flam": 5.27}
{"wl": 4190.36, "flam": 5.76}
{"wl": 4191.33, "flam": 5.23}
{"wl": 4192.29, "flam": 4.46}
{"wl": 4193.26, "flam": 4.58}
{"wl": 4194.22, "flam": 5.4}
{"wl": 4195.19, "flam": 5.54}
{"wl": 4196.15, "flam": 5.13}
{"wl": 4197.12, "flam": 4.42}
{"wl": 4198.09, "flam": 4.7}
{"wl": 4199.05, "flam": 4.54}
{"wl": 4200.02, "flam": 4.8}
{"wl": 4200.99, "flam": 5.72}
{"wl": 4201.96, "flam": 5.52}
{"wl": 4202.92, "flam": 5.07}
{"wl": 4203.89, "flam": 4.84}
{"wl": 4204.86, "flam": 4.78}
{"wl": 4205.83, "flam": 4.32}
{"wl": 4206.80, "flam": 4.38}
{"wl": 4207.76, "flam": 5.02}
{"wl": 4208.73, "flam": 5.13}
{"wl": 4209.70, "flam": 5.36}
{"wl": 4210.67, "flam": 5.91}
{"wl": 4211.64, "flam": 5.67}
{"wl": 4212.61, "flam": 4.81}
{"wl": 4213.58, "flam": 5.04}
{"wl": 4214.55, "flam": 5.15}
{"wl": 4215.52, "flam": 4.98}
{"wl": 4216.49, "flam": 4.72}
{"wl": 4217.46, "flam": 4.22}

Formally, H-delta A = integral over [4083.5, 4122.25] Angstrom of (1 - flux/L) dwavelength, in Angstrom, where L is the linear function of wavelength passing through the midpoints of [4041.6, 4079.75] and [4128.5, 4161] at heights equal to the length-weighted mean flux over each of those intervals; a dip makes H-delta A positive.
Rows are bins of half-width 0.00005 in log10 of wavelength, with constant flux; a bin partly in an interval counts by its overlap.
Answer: 3.3 Angstrom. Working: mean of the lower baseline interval 5.27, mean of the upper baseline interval 4.95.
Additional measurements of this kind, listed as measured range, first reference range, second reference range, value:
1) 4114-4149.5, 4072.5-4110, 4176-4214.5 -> -0.90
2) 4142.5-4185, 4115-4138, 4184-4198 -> 0.60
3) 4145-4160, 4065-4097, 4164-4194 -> 0.72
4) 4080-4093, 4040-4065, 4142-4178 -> 1.00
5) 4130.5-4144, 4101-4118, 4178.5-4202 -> -1.20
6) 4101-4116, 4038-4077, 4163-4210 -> 1.15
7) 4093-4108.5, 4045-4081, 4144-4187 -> 1.14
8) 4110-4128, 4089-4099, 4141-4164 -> -0.80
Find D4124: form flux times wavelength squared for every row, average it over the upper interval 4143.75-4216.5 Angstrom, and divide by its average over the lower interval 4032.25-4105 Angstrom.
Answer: 1.0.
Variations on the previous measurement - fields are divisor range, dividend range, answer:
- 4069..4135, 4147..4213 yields 1.06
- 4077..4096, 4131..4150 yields 1.13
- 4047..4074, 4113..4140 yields 0.98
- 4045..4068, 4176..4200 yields 1.03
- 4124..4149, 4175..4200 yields 1.02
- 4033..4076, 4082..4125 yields 0.93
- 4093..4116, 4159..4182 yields 1.11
